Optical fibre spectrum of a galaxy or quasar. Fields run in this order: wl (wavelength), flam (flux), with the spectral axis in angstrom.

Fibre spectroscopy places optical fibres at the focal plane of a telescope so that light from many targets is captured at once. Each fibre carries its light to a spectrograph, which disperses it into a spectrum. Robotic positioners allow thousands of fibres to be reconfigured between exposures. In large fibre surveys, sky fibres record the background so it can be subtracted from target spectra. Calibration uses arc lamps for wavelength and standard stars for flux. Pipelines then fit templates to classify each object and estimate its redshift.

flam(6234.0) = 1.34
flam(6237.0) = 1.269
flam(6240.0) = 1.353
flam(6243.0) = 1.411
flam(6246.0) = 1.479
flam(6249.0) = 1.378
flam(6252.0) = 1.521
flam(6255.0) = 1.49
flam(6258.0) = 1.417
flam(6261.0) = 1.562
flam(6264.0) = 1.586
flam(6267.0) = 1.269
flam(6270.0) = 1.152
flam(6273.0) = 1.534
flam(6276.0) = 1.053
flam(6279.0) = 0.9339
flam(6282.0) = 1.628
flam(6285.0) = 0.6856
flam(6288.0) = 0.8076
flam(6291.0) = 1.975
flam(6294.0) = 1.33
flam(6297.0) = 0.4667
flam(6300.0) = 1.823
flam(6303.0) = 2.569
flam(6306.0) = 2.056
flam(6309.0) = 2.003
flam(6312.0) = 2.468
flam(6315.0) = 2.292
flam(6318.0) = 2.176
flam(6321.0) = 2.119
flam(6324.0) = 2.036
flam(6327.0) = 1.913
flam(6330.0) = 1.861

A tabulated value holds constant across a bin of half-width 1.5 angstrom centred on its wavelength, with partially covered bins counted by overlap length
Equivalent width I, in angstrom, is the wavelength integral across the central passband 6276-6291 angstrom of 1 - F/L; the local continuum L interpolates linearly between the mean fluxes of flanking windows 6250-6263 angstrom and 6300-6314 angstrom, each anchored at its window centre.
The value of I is 6.2 angstrom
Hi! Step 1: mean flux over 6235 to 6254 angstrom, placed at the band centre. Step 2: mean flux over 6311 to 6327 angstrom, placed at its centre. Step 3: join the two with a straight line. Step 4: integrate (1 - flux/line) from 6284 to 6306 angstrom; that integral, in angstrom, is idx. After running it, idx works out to 5.7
